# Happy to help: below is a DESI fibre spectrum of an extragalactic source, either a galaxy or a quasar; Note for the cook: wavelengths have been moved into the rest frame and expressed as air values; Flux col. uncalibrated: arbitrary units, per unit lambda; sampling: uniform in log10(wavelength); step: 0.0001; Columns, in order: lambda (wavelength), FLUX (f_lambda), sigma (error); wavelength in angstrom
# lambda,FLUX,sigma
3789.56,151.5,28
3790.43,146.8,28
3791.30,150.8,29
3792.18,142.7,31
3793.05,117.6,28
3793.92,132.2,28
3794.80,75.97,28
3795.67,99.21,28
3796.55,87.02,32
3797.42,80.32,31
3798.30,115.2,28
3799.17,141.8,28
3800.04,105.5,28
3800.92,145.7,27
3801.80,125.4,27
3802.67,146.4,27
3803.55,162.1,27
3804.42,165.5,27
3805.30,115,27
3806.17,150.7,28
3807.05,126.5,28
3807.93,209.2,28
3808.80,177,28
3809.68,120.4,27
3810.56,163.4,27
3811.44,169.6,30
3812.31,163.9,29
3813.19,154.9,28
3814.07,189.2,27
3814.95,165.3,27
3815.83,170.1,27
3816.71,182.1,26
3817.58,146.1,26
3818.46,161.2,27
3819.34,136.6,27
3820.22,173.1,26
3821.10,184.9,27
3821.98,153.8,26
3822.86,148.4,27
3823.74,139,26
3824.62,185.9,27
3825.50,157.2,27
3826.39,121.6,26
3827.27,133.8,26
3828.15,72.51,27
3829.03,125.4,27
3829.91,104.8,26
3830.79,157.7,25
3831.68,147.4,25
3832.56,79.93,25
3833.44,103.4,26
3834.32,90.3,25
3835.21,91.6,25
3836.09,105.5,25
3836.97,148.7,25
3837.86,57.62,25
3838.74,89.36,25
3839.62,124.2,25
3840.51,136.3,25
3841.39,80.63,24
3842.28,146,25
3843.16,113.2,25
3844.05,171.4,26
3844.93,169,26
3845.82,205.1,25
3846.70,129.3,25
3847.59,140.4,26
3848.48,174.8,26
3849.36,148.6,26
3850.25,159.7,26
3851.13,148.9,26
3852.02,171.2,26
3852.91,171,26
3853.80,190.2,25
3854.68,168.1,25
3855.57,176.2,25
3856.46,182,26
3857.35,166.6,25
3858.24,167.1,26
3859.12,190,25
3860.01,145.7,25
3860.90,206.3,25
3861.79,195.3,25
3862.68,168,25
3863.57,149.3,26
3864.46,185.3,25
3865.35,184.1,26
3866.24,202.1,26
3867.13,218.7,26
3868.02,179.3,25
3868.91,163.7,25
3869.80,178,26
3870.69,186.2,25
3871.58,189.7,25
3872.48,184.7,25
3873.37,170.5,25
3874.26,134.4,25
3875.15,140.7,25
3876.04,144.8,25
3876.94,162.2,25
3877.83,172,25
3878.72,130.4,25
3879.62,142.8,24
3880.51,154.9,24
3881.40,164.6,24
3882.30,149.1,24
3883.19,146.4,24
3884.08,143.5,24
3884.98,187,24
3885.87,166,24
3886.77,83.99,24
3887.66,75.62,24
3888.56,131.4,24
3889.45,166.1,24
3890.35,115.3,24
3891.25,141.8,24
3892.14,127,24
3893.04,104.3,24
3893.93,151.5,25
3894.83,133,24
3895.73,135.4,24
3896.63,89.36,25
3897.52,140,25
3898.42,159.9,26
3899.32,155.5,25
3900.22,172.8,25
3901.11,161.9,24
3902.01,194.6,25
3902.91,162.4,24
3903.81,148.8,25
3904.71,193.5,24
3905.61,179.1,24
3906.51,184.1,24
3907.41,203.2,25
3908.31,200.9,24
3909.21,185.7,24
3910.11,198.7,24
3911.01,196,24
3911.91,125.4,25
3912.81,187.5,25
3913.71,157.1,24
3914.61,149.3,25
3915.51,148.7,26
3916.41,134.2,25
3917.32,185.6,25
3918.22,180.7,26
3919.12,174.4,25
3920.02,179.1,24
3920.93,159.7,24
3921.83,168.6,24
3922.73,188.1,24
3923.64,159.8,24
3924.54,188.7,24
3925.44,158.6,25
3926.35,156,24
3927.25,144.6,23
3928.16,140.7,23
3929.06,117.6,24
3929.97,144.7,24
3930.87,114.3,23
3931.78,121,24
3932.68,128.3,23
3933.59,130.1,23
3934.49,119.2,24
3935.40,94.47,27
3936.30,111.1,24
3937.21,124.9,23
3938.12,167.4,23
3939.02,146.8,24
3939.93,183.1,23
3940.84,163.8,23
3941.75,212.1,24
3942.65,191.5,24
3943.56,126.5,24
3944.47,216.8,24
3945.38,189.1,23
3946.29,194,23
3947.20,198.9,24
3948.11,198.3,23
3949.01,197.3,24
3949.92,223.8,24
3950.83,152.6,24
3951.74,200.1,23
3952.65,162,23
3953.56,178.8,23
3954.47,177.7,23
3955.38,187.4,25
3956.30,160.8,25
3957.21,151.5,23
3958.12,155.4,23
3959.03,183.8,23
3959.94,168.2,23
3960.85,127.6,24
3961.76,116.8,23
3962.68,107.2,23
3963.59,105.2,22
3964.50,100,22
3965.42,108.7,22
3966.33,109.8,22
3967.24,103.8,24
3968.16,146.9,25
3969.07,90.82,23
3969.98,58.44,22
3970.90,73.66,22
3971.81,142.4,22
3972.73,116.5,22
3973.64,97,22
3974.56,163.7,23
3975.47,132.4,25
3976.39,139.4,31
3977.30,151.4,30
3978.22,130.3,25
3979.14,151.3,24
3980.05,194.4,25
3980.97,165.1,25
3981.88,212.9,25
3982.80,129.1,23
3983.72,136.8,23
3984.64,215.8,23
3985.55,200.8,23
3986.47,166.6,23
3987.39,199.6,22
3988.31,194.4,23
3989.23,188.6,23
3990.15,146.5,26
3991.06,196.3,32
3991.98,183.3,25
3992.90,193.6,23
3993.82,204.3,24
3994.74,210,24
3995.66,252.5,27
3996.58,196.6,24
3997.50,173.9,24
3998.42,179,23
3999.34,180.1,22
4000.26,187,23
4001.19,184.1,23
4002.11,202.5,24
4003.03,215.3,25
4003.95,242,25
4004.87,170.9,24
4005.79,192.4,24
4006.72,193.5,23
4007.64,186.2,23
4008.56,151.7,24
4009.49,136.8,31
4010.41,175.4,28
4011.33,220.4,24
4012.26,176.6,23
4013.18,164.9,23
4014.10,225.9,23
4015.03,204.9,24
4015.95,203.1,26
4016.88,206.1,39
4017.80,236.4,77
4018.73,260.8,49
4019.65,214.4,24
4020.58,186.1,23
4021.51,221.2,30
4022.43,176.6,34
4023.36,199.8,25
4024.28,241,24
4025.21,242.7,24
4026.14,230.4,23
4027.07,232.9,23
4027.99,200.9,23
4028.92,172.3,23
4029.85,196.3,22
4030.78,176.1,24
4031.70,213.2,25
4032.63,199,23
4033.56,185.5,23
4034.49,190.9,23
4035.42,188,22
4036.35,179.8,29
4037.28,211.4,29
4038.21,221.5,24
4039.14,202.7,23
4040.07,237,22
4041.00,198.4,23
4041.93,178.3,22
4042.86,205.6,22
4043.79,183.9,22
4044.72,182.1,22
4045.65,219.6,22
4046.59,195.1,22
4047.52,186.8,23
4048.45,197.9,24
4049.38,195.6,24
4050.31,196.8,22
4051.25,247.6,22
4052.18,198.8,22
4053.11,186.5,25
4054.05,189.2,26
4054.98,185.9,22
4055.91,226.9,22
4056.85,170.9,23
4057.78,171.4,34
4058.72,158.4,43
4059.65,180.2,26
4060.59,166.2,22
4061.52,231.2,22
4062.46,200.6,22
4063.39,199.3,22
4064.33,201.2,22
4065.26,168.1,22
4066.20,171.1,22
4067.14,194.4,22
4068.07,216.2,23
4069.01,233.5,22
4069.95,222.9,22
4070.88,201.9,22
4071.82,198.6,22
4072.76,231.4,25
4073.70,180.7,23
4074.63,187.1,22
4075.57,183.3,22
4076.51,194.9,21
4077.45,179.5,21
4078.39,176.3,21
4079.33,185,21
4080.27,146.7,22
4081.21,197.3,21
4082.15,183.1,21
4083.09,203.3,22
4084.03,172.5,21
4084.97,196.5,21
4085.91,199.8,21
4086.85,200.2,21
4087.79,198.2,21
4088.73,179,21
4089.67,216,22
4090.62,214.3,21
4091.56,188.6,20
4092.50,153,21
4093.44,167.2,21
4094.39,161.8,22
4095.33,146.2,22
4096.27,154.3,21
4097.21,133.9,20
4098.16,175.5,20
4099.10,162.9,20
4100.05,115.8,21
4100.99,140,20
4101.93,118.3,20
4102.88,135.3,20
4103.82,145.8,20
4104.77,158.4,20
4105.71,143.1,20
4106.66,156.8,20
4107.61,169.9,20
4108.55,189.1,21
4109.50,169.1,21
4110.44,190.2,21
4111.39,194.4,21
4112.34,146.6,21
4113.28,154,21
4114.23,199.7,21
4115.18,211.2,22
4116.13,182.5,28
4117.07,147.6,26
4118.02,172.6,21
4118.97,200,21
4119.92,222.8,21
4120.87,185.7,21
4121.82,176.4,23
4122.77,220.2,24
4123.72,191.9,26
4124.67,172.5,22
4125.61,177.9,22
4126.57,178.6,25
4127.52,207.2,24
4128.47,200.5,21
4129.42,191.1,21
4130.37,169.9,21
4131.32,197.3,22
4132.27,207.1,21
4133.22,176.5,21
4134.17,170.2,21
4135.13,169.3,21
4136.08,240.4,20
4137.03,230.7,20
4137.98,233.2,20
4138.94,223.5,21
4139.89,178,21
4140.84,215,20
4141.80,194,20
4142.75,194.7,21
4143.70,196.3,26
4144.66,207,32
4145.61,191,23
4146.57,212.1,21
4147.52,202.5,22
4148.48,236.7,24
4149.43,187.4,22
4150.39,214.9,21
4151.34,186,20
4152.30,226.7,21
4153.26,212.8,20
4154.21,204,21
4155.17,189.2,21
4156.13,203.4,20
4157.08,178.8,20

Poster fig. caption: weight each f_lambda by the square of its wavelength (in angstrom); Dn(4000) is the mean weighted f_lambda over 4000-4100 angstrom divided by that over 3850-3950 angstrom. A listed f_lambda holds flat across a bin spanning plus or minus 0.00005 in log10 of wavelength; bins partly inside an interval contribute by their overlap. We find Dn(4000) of 1.29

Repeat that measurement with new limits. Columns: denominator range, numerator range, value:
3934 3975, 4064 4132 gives 1.30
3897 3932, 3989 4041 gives 1.27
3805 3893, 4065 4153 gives 1.40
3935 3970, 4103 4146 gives 1.32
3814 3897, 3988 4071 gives 1.45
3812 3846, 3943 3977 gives 1.15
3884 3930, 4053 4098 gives 1.30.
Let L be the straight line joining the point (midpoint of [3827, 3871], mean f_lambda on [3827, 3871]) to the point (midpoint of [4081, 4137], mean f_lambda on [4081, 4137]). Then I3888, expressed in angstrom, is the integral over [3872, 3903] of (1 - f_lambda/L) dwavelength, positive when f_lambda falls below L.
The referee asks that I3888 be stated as 1.8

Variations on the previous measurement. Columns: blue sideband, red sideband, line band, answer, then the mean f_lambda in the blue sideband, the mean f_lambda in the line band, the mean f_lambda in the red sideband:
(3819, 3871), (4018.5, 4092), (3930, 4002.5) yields 7.65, 151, 159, 198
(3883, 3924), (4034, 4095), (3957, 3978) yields 5.87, 157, 124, 194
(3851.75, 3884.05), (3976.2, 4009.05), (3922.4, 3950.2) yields 2.91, 170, 159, 184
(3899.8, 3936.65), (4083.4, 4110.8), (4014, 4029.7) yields -4.79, 160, 214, 167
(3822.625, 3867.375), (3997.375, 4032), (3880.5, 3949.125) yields 5.01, 148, 157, 200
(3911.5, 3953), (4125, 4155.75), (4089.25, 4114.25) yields 4.02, 161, 162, 201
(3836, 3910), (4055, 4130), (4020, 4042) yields -3.69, 157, 204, 182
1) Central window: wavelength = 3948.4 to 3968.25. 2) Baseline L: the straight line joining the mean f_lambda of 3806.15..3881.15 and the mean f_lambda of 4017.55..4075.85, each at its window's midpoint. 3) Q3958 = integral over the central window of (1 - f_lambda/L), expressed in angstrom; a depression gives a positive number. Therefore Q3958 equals 3.1 angstrom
